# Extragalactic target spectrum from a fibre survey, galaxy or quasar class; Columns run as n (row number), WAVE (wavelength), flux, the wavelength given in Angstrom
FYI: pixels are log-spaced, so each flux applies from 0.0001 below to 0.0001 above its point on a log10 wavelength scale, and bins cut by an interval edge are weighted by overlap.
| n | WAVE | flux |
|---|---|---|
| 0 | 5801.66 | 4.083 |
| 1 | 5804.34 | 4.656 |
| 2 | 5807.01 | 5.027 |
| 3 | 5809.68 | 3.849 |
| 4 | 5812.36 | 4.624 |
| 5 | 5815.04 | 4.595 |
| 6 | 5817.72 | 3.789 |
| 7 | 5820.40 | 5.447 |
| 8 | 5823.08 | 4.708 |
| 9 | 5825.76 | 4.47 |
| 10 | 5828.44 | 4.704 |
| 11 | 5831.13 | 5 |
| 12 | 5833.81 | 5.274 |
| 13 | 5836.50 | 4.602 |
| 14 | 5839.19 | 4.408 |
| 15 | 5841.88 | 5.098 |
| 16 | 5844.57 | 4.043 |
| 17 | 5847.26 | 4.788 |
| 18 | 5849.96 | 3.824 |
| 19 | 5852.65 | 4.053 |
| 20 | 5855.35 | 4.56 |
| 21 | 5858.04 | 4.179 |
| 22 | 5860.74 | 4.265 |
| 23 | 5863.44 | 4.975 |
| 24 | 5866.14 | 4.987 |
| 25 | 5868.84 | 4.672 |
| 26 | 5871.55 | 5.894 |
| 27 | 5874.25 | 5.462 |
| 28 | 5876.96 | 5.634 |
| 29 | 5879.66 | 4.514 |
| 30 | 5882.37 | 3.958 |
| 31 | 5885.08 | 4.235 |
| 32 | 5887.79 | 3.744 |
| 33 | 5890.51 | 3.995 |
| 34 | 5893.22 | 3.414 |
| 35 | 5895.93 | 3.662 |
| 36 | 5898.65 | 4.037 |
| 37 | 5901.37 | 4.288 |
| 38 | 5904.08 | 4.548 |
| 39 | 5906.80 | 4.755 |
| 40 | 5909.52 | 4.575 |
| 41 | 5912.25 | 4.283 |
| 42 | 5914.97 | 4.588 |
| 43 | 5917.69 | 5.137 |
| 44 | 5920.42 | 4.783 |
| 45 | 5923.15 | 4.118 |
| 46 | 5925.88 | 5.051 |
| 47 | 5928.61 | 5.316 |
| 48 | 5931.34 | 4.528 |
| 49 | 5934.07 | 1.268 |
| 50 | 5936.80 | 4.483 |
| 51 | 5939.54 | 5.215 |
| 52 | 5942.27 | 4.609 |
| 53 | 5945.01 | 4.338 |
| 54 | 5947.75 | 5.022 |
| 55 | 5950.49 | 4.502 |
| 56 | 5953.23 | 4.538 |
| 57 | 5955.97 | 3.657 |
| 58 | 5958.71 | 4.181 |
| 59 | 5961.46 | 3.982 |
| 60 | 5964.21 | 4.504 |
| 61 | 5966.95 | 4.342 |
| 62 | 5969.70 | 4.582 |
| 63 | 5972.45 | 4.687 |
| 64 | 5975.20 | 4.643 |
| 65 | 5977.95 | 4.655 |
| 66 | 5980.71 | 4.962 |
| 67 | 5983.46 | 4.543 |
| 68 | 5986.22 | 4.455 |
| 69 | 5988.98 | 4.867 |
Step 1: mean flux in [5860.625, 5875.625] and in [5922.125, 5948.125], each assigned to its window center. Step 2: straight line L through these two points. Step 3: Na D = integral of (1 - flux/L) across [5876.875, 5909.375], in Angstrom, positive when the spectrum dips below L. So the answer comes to 4.3 Angstrom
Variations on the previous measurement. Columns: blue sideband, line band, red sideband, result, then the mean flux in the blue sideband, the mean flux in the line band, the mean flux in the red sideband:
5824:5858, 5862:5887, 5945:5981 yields -2.0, 4.56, 4.9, 4.46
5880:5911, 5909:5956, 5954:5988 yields -2.1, 4.12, 4.46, 4.44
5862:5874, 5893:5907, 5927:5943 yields 1.7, 5.16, 4.12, 4.24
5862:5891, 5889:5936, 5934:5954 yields 3.3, 4.75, 4.26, 4.43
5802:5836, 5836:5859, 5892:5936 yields 0.8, 4.66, 4.39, 4.28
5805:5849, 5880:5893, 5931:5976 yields 1.5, 4.64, 3.97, 4.29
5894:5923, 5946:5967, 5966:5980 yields 1.0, 4.43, 4.34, 4.61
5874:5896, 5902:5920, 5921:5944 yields -1.4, 4.27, 4.64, 4.34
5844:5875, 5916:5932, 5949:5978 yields -1.3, 4.64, 4.83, 4.38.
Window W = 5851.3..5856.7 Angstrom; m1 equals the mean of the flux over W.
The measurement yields 4.31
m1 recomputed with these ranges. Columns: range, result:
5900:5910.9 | 4.54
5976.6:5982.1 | 4.81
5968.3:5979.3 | 4.64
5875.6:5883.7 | 4.7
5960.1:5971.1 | 4.35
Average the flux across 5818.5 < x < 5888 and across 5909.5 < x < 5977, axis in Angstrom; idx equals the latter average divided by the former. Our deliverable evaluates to 0.9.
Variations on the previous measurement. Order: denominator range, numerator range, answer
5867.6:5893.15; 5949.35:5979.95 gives 0.95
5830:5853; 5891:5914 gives 0.92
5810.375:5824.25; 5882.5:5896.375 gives 0.83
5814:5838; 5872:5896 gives 0.93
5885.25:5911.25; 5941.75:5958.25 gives 1.07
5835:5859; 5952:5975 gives 0.98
